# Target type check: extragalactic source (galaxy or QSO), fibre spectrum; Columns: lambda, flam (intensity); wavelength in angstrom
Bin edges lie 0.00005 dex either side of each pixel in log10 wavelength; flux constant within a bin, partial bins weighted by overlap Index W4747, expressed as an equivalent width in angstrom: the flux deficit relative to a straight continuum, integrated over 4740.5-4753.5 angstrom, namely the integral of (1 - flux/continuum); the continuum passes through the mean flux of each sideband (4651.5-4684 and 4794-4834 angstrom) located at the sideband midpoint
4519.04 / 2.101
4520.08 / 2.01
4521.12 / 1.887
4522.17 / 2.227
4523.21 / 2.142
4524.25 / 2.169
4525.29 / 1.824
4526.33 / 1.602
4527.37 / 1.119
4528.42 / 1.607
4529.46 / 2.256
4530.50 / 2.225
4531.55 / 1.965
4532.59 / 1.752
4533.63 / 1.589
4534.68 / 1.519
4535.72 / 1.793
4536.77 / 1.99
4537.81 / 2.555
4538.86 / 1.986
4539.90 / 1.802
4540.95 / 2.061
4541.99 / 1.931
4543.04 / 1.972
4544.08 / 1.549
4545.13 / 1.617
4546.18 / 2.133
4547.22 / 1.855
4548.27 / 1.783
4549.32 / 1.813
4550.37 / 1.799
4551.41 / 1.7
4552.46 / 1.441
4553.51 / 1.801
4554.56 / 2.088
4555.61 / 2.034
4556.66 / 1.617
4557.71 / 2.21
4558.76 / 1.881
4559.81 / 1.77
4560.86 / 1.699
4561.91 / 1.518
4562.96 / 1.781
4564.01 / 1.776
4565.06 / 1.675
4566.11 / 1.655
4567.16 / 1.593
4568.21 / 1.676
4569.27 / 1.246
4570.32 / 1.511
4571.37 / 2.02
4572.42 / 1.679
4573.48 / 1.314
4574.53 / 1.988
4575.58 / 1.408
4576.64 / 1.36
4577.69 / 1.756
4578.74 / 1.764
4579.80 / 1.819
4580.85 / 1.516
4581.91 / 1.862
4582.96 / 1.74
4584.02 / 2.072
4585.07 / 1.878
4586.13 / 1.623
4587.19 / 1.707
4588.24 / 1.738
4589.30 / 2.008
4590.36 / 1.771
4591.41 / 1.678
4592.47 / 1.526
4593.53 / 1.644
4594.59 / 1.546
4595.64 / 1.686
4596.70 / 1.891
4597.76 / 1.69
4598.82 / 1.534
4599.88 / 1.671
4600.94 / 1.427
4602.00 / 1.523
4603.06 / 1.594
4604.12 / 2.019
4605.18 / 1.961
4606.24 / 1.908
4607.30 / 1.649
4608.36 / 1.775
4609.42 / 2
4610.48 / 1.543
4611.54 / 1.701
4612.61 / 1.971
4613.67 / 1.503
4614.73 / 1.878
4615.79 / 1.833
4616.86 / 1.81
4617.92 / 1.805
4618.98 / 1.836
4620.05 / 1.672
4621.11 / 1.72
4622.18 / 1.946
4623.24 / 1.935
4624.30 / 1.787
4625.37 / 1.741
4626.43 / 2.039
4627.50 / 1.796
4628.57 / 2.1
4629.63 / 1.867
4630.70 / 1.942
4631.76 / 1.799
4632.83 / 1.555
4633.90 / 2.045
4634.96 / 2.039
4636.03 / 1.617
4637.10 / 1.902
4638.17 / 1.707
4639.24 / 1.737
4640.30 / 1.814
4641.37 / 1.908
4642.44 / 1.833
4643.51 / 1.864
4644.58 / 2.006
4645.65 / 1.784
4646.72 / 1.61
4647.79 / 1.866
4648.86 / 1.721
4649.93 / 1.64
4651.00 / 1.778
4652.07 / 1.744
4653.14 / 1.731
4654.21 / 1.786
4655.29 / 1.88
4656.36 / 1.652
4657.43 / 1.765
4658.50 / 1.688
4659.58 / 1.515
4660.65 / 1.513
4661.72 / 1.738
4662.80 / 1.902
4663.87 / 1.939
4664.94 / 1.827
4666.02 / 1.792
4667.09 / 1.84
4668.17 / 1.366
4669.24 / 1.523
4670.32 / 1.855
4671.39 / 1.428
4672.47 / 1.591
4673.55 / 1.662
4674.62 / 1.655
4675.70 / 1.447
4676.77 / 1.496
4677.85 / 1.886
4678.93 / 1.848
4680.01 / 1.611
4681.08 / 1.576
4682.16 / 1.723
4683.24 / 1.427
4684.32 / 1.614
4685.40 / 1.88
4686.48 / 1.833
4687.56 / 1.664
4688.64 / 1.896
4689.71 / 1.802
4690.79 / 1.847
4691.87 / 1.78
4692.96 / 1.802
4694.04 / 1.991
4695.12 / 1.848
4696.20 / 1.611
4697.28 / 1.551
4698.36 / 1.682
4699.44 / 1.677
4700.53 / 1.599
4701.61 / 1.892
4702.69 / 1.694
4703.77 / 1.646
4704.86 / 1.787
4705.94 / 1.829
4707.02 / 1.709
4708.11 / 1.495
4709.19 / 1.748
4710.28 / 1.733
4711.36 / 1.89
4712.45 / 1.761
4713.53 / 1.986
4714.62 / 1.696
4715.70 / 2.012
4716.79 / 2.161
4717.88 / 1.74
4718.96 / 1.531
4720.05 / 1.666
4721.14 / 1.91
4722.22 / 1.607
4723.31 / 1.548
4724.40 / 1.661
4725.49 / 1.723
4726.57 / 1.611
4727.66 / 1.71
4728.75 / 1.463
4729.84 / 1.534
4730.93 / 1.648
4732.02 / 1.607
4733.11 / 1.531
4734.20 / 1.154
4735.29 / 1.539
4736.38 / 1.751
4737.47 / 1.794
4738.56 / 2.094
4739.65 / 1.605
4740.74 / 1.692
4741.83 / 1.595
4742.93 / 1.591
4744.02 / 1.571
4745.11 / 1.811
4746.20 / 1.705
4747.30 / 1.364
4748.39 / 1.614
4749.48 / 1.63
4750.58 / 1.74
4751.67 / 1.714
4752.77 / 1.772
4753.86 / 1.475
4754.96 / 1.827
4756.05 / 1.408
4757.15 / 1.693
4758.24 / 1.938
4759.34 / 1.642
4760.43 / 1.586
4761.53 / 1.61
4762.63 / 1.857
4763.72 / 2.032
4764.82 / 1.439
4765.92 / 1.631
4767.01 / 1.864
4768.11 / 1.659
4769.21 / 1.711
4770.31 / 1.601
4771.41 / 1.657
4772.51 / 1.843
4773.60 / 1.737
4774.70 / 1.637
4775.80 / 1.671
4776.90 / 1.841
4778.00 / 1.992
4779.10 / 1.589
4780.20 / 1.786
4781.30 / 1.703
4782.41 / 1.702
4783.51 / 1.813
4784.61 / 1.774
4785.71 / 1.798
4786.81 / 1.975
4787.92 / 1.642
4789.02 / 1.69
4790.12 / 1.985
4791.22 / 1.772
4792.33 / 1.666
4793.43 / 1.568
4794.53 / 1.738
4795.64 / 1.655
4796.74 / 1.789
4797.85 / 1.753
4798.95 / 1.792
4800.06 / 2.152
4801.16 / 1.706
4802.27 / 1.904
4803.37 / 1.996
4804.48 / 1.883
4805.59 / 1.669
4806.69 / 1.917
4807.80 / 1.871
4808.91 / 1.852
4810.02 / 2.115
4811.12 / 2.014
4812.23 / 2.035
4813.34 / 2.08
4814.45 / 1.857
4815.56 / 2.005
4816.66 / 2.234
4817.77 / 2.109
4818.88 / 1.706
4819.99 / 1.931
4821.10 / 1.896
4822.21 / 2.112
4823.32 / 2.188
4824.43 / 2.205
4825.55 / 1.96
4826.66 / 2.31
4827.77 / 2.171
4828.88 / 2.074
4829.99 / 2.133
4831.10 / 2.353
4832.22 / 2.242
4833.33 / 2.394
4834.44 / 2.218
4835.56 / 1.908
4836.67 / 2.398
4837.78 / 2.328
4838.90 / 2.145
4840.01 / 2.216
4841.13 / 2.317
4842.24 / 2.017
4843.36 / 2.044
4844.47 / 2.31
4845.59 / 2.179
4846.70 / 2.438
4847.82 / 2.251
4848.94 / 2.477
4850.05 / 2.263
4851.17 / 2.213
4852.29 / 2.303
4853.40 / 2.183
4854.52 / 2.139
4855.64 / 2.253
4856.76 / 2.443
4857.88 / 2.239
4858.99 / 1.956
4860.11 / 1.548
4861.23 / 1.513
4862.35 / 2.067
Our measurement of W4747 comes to 1.4 angstrom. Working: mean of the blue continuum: 1.68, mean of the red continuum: 2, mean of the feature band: 1.65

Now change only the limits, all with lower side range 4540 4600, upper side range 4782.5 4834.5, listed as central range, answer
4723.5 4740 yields 2.2 angstrom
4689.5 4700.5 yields 0.6 angstrom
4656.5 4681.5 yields 2.1 angstrom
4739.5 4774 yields 4.1 angstrom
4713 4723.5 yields 0.4 angstrom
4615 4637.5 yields -0.7 angstrom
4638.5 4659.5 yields 0.4 angstrom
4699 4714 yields 0.9 angstrom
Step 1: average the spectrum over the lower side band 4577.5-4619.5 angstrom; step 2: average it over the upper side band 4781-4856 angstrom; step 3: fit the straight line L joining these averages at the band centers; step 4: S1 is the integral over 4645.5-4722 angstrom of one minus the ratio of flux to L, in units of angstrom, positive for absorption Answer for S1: 5.17 angstrom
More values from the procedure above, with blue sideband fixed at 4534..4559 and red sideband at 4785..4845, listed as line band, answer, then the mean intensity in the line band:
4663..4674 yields 1.36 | 1.69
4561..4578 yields 2.34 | 1.62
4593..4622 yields 2.49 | 1.74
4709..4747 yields 5.08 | 1.69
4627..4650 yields 1.01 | 1.83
